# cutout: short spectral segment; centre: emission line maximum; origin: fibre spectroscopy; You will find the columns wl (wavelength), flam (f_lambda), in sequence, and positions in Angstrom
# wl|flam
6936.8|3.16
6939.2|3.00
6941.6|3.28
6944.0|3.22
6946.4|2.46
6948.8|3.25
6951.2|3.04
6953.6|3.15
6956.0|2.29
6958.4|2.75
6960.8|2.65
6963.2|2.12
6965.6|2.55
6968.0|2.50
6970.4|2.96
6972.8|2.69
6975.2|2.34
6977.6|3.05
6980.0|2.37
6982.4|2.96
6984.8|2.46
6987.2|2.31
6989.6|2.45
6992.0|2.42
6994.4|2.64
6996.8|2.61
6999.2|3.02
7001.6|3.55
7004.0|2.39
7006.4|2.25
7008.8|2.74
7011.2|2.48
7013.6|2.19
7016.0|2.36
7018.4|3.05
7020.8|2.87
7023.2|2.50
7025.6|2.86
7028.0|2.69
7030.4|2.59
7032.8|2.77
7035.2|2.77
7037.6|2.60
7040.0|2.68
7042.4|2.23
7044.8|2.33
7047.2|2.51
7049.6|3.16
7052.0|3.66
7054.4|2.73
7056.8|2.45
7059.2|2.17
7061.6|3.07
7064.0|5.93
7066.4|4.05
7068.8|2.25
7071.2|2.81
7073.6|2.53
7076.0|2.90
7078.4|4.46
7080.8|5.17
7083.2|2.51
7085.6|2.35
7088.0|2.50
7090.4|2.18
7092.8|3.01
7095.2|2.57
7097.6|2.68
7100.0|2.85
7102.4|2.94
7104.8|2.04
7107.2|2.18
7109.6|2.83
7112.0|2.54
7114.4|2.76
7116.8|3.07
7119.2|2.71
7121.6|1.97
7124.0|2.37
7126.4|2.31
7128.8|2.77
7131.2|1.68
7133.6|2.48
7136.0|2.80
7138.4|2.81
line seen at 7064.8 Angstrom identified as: [S II]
